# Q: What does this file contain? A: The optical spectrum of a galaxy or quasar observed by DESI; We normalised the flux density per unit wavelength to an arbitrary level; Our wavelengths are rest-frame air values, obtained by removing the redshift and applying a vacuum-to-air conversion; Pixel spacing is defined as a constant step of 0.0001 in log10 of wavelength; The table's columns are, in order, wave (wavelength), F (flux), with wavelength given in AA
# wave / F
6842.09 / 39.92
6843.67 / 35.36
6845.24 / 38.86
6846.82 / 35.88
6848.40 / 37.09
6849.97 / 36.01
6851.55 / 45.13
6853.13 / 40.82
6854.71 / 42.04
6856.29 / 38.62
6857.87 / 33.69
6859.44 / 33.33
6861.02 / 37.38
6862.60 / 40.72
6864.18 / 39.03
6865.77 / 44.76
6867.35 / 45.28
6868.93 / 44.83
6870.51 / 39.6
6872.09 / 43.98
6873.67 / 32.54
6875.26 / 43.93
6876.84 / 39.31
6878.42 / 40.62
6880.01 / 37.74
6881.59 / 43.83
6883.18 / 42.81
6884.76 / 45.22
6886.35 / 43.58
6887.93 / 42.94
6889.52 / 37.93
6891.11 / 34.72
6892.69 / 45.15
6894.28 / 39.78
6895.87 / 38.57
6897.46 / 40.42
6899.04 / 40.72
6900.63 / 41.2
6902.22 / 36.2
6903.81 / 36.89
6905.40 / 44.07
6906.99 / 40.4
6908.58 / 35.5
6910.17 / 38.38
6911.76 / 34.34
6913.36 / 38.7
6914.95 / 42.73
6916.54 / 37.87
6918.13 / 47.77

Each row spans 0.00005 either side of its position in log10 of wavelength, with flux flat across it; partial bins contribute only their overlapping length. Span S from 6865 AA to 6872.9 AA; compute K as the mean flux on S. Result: 43.7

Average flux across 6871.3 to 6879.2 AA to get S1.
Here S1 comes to 40.1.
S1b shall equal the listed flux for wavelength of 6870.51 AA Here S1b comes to 39.6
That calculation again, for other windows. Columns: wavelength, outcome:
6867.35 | 45.28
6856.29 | 38.62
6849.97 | 36.01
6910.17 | 38.38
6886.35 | 43.58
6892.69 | 45.15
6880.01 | 37.74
